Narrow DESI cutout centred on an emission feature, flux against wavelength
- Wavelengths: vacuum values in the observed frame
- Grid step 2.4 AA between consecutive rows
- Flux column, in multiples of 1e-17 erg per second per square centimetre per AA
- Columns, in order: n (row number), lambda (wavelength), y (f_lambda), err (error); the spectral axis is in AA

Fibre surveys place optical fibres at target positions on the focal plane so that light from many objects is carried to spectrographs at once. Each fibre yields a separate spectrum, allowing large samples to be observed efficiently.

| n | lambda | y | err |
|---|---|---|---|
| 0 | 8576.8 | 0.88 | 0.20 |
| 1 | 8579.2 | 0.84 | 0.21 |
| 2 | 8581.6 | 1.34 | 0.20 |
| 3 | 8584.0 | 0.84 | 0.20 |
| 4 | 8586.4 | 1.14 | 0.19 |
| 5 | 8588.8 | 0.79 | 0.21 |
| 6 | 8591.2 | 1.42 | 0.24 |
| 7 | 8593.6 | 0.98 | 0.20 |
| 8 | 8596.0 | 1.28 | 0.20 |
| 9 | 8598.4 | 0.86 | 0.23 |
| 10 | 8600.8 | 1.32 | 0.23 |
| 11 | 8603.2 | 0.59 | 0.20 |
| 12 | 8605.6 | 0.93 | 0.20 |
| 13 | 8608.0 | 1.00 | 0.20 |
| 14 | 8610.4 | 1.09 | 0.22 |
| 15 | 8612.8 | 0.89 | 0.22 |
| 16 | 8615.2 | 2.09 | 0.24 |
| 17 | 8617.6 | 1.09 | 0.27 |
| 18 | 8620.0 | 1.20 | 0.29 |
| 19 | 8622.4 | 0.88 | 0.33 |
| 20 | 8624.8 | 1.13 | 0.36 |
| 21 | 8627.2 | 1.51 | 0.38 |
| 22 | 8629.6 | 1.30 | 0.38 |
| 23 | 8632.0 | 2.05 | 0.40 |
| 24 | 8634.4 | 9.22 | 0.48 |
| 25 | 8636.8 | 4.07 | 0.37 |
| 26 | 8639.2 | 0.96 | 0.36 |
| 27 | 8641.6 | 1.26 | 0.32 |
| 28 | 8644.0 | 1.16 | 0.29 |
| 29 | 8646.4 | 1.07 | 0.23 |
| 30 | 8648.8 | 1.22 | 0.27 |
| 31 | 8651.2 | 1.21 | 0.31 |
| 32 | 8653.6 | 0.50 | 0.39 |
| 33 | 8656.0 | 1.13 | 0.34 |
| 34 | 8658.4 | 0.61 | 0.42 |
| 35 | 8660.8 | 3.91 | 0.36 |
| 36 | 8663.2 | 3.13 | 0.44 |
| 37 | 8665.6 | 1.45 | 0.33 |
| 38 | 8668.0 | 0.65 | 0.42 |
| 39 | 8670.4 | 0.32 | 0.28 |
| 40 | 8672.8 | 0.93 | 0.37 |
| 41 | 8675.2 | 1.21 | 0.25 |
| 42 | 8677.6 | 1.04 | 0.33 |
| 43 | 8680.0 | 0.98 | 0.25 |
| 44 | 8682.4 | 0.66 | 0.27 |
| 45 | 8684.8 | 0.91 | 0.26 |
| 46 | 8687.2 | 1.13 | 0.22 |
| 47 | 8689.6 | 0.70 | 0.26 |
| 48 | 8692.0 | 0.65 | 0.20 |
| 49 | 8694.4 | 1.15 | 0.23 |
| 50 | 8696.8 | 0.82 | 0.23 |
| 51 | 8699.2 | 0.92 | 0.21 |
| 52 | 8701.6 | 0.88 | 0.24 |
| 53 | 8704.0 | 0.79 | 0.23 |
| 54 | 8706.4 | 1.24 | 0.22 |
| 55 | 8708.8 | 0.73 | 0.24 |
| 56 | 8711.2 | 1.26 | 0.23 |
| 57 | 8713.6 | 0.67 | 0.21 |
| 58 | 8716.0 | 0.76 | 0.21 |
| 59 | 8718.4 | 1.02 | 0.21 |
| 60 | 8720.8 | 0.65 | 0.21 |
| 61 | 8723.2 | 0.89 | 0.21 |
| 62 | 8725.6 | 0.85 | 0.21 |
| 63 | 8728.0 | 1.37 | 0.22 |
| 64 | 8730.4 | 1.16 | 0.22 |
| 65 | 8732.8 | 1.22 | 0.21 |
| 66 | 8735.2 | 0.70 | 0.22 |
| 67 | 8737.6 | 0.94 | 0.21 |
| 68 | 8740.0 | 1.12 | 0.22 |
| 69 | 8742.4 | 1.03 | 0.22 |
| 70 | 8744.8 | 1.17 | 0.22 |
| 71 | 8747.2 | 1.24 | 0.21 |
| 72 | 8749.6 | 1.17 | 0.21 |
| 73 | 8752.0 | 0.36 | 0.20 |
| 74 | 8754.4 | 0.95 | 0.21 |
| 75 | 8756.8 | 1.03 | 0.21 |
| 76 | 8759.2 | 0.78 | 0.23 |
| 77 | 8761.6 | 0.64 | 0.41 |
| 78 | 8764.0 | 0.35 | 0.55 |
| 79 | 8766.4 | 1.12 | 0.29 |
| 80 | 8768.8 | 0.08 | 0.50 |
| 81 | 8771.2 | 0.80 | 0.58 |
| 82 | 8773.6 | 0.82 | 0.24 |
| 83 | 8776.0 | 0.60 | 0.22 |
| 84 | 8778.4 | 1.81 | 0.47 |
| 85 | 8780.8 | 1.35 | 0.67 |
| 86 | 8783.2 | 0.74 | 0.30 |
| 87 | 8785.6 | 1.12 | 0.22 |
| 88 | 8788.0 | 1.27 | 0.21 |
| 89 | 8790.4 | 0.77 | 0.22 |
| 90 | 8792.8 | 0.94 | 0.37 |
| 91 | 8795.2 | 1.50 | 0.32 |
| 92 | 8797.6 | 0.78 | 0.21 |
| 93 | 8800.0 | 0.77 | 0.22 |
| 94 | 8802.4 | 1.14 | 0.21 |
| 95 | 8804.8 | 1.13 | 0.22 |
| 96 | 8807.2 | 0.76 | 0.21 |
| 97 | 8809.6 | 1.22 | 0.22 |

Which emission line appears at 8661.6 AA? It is [N II]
